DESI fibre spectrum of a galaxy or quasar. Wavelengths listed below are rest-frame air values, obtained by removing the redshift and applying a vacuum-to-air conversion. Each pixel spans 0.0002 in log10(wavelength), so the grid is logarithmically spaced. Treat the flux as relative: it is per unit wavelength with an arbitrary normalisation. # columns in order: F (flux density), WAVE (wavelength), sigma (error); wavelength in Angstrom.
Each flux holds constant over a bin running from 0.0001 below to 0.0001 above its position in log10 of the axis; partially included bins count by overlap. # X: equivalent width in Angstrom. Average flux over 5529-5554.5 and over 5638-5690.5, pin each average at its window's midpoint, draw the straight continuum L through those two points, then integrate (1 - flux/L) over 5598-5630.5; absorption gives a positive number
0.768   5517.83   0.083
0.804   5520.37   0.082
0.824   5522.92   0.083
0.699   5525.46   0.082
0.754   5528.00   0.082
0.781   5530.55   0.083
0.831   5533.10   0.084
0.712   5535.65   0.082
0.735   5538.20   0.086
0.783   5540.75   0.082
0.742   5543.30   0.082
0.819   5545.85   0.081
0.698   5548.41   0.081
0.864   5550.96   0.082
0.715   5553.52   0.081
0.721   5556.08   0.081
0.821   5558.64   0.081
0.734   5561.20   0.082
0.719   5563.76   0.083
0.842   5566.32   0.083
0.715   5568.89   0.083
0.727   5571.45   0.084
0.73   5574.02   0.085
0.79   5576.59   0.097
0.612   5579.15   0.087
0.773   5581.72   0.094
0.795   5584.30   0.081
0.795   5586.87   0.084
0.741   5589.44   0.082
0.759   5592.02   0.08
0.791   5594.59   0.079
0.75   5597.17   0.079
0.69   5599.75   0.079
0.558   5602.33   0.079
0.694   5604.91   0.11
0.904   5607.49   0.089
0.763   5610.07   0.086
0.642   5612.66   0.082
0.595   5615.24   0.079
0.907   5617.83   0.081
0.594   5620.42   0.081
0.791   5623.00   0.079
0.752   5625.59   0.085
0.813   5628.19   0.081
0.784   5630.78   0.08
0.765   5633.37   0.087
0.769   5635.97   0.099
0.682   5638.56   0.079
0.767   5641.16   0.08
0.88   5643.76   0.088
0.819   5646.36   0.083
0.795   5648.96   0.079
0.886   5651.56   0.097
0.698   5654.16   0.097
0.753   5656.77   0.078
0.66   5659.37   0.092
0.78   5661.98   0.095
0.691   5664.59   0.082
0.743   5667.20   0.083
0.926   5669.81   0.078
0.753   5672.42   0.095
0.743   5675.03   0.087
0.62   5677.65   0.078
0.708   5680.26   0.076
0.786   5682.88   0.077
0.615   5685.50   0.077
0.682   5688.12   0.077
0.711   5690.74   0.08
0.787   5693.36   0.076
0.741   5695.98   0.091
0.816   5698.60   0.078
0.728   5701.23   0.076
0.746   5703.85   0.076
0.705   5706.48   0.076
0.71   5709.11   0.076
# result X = 1.3 Angstrom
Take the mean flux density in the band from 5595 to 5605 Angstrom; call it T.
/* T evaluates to 0.68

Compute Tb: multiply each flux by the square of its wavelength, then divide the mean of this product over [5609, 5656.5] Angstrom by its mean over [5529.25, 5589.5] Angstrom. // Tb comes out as 1.0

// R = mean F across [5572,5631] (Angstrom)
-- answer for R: 0.739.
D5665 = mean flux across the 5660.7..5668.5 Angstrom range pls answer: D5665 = 0.738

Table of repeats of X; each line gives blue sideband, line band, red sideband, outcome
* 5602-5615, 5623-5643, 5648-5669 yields -0.90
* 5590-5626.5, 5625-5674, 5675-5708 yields -3.38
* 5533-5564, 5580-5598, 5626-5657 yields 0.04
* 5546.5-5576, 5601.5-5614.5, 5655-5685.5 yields 0.60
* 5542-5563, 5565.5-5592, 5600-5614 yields -0.47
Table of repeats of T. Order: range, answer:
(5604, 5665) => 0.759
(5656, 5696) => 0.731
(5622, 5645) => 0.777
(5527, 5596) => 0.759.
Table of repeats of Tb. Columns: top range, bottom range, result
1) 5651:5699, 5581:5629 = 1.02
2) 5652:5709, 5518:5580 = 1.02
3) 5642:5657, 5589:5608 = 1.13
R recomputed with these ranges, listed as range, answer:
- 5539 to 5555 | 0.769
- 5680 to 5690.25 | 0.697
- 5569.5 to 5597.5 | 0.75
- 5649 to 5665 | 0.752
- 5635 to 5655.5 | 0.787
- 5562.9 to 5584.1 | 0.742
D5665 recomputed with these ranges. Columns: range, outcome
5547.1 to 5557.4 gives 0.75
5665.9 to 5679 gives 0.757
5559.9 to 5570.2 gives 0.753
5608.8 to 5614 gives 0.701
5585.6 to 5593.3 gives 0.765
